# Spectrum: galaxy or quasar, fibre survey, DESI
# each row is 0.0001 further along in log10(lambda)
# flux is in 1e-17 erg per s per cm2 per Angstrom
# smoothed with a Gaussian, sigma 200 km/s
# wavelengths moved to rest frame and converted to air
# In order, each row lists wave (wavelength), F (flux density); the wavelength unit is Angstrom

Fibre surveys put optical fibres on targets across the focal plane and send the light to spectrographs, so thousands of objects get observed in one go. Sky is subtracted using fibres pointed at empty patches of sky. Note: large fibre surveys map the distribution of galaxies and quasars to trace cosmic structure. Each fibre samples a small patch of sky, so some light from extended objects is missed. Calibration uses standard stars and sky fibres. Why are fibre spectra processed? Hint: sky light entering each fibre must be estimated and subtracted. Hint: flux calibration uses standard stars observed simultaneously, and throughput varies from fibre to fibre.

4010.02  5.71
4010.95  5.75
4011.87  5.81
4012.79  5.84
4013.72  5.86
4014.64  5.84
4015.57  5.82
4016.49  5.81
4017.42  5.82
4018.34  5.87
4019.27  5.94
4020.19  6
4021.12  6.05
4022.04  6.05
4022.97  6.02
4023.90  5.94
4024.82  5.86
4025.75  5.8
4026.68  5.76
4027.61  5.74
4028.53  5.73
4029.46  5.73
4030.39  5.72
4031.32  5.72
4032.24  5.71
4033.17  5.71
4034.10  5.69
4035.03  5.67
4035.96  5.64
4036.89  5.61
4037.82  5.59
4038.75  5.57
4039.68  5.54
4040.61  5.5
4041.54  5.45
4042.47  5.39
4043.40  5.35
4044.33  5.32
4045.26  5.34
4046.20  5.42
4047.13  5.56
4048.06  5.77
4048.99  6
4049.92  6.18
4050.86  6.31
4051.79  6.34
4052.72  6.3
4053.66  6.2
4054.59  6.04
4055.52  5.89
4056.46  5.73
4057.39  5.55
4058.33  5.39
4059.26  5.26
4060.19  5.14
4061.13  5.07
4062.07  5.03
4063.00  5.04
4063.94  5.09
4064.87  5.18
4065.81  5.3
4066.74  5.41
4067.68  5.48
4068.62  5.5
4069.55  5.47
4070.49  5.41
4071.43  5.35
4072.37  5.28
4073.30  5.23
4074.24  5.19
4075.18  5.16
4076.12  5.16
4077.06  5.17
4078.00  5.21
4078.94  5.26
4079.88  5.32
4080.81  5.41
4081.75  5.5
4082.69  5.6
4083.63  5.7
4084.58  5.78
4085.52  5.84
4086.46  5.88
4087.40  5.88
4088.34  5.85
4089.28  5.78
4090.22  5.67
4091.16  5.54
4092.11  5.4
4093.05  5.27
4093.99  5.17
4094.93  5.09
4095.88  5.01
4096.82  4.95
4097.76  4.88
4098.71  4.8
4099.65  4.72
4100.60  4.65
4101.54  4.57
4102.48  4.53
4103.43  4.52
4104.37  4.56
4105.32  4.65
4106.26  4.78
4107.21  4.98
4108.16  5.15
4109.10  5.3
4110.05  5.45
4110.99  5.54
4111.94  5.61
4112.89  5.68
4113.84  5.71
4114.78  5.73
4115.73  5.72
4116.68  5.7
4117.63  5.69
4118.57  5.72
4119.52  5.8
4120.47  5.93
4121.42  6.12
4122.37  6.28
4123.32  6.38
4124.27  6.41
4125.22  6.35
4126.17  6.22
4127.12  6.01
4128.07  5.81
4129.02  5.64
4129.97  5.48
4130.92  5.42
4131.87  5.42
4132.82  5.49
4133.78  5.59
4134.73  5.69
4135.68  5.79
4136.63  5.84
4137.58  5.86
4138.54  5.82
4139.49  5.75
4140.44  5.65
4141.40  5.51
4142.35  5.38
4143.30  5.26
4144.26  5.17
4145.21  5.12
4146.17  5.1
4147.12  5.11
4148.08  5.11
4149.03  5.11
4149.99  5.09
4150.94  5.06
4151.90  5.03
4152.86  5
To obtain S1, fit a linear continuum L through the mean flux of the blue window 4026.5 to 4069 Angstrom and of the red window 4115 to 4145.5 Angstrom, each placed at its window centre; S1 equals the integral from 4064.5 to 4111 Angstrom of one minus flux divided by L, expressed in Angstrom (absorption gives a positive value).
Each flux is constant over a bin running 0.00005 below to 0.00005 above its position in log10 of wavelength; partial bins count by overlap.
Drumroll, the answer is 3.5 Angstrom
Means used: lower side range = 5.6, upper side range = 5.75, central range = 5.25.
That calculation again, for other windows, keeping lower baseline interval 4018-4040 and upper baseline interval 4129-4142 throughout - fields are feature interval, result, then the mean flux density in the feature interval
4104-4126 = 0.1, 5.63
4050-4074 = 0.9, 5.53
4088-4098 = 0.6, 5.33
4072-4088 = 0.7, 5.45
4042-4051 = 0.2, 5.64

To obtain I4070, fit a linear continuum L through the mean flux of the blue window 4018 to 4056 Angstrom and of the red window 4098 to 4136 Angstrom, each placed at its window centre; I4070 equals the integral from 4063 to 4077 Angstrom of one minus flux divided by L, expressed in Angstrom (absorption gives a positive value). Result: 0.92 Angstrom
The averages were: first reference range 5.78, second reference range 5.49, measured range 5.29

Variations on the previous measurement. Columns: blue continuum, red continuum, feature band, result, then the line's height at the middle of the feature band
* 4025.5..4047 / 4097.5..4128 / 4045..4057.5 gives -0.8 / 5.56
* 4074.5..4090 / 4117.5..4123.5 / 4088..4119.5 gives 3.0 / 5.79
